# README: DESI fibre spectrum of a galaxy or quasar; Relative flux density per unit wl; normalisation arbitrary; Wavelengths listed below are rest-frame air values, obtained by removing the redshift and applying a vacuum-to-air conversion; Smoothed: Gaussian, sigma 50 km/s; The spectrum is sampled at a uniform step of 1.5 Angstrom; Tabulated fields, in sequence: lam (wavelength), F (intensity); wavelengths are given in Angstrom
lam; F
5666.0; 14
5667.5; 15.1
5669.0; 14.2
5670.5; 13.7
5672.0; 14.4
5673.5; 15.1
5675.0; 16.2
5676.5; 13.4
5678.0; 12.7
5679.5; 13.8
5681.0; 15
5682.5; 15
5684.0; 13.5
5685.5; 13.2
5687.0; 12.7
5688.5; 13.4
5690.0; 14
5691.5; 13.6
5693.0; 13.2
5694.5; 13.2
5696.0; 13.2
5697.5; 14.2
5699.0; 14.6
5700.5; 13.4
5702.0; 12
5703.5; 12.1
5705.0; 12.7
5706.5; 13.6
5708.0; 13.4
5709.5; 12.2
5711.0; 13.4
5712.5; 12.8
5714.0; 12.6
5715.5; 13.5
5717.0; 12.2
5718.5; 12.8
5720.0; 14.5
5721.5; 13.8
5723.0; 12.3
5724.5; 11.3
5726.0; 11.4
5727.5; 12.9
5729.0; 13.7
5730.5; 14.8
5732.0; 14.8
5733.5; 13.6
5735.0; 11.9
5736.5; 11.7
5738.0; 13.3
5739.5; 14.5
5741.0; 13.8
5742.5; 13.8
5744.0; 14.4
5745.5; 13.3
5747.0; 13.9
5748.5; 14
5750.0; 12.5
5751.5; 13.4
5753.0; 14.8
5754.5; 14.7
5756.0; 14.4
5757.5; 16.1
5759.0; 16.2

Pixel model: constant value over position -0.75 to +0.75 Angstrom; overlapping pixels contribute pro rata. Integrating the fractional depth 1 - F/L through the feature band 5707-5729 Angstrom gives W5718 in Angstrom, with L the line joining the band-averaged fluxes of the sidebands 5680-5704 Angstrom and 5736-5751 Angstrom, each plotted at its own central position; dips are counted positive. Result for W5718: 1.2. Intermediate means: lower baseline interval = 13.5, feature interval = 12.8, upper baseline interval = 13.5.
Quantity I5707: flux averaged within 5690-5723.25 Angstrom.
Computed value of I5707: 13.2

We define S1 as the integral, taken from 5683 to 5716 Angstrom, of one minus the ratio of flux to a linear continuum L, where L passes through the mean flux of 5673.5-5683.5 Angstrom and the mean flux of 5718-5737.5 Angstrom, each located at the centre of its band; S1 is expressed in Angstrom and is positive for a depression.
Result 1.4 Angstrom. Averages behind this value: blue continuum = 14.4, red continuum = 13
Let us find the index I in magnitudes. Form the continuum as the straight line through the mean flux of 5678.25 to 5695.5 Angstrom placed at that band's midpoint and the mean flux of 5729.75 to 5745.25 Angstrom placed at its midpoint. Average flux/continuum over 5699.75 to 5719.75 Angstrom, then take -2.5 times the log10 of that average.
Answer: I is 0.064 mag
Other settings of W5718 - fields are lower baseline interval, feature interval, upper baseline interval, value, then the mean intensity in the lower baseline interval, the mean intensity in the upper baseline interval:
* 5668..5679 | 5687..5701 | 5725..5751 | 0.4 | 14.3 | 13.4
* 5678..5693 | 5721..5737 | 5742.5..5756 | 1.1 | 13.7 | 13.9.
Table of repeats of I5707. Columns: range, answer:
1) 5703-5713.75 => 12.9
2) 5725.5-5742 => 13.3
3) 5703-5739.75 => 13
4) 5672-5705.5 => 13.7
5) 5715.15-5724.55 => 13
